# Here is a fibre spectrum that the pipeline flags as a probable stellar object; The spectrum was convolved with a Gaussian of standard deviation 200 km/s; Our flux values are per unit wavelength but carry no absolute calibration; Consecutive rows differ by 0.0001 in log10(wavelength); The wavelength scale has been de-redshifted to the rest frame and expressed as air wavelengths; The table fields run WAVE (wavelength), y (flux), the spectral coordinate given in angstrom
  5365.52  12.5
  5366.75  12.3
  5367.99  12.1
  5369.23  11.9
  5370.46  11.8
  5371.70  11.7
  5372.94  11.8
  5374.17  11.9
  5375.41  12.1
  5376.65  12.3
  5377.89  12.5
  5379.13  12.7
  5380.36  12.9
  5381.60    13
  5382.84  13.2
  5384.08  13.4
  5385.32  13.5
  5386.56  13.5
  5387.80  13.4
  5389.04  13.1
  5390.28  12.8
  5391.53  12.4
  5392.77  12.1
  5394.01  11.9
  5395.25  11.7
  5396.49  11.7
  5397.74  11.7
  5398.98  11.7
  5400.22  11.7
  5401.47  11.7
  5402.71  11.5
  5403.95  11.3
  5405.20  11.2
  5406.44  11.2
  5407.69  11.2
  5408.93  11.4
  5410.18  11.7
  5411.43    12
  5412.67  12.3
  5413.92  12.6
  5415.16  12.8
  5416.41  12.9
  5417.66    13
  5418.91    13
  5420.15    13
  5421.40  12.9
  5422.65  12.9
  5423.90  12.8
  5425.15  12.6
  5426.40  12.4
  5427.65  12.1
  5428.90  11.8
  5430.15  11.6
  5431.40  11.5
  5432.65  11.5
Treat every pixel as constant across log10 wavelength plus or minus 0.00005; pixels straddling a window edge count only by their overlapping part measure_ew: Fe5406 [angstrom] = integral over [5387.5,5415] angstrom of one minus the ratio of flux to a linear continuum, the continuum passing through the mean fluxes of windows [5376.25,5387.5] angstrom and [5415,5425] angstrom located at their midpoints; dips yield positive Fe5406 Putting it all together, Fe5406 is 2.2 angstrom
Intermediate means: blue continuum 13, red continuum 12.9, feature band 11.9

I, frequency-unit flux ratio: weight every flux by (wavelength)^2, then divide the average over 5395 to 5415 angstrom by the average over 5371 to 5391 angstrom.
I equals 0.9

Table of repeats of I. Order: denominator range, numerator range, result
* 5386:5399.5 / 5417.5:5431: 1.02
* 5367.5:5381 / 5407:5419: 1.02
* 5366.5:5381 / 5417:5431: 1.05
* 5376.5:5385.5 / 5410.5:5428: 0.99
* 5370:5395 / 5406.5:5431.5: 0.99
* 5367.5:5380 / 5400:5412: 0.96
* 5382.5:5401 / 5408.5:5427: 1.01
